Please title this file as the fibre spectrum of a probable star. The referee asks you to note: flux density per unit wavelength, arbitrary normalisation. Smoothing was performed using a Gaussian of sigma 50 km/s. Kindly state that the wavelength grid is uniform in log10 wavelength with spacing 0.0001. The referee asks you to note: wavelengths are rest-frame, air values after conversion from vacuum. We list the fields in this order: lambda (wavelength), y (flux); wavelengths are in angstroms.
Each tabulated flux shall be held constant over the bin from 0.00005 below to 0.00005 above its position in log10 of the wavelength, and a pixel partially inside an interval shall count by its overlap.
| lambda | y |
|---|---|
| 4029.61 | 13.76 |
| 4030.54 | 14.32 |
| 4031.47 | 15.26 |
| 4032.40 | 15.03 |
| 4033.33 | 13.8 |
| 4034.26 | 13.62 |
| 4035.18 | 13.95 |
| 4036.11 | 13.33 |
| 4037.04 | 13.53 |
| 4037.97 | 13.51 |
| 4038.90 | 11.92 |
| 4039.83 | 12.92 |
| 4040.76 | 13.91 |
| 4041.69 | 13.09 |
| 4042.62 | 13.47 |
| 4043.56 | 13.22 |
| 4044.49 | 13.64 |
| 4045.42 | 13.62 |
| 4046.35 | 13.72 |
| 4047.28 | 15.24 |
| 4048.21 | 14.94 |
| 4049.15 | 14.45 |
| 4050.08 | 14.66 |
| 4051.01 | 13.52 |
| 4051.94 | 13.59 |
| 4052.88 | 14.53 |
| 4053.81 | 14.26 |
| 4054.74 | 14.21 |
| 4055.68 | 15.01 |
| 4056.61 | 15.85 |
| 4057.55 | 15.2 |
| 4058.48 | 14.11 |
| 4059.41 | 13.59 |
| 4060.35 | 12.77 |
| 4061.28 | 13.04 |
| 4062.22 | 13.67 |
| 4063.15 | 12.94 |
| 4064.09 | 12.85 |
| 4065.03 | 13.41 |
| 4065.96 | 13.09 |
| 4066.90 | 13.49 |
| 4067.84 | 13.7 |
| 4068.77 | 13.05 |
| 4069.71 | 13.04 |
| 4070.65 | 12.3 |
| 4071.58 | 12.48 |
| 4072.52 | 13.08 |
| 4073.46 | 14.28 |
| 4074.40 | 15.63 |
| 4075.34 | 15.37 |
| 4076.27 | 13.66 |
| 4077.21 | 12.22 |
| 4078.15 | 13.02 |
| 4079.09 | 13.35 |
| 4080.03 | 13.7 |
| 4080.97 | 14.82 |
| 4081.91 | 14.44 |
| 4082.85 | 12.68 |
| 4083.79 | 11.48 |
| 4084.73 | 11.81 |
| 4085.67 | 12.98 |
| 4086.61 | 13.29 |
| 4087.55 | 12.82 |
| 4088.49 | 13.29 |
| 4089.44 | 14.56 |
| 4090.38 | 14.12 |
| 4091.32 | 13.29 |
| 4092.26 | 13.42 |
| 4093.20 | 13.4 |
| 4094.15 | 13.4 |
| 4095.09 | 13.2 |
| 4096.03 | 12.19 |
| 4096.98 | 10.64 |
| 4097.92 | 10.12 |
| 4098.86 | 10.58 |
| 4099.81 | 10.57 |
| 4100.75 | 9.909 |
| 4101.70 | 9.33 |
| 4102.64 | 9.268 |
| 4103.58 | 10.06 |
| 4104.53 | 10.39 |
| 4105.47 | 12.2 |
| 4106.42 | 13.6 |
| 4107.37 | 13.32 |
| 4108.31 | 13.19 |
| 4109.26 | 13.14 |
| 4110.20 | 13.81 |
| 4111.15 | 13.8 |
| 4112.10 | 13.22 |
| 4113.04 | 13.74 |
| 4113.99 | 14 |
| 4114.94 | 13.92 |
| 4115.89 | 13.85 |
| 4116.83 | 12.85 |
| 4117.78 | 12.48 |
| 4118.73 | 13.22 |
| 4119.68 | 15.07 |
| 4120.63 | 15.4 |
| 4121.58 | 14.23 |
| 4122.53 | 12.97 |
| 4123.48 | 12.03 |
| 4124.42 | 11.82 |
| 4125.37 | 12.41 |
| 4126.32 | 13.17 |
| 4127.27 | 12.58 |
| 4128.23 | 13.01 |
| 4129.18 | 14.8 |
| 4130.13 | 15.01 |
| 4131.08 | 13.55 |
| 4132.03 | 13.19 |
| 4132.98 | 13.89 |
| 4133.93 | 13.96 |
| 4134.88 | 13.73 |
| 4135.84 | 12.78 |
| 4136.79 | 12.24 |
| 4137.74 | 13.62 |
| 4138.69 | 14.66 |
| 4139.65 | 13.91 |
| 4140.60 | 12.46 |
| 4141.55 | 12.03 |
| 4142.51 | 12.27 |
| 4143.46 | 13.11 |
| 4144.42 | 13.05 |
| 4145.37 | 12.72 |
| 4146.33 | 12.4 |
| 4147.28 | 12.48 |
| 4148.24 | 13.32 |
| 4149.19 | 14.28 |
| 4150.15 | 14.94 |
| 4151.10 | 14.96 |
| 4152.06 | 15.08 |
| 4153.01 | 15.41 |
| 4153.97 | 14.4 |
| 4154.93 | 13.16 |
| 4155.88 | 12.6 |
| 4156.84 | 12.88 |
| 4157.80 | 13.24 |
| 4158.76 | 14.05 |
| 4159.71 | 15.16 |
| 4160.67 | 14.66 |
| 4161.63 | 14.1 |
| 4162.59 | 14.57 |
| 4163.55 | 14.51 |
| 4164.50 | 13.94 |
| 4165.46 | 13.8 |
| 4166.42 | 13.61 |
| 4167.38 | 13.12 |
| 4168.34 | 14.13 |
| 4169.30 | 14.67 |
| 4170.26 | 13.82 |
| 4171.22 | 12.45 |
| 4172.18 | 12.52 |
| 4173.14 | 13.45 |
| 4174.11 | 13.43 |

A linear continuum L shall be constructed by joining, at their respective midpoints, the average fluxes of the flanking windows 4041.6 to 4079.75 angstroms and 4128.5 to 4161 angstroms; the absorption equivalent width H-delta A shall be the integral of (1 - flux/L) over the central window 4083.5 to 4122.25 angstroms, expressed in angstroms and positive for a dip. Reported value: 2.92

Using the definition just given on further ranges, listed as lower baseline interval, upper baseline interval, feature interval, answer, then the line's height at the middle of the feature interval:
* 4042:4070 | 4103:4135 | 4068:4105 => 2.7 angstroms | 13.6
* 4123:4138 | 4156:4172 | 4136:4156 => 0.1 angstroms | 13.5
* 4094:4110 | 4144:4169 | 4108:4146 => -2.5 angstroms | 12.6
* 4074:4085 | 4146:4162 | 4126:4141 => 0.3 angstroms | 13.8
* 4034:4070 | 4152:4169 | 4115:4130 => 0.6 angstroms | 13.9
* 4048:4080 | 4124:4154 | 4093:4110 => 2.5 angstroms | 13.6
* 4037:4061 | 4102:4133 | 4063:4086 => 0.5 angstroms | 13.6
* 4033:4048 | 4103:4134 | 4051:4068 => -0.5 angstroms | 13.5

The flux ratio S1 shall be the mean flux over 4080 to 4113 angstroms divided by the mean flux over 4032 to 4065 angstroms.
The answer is 0.90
